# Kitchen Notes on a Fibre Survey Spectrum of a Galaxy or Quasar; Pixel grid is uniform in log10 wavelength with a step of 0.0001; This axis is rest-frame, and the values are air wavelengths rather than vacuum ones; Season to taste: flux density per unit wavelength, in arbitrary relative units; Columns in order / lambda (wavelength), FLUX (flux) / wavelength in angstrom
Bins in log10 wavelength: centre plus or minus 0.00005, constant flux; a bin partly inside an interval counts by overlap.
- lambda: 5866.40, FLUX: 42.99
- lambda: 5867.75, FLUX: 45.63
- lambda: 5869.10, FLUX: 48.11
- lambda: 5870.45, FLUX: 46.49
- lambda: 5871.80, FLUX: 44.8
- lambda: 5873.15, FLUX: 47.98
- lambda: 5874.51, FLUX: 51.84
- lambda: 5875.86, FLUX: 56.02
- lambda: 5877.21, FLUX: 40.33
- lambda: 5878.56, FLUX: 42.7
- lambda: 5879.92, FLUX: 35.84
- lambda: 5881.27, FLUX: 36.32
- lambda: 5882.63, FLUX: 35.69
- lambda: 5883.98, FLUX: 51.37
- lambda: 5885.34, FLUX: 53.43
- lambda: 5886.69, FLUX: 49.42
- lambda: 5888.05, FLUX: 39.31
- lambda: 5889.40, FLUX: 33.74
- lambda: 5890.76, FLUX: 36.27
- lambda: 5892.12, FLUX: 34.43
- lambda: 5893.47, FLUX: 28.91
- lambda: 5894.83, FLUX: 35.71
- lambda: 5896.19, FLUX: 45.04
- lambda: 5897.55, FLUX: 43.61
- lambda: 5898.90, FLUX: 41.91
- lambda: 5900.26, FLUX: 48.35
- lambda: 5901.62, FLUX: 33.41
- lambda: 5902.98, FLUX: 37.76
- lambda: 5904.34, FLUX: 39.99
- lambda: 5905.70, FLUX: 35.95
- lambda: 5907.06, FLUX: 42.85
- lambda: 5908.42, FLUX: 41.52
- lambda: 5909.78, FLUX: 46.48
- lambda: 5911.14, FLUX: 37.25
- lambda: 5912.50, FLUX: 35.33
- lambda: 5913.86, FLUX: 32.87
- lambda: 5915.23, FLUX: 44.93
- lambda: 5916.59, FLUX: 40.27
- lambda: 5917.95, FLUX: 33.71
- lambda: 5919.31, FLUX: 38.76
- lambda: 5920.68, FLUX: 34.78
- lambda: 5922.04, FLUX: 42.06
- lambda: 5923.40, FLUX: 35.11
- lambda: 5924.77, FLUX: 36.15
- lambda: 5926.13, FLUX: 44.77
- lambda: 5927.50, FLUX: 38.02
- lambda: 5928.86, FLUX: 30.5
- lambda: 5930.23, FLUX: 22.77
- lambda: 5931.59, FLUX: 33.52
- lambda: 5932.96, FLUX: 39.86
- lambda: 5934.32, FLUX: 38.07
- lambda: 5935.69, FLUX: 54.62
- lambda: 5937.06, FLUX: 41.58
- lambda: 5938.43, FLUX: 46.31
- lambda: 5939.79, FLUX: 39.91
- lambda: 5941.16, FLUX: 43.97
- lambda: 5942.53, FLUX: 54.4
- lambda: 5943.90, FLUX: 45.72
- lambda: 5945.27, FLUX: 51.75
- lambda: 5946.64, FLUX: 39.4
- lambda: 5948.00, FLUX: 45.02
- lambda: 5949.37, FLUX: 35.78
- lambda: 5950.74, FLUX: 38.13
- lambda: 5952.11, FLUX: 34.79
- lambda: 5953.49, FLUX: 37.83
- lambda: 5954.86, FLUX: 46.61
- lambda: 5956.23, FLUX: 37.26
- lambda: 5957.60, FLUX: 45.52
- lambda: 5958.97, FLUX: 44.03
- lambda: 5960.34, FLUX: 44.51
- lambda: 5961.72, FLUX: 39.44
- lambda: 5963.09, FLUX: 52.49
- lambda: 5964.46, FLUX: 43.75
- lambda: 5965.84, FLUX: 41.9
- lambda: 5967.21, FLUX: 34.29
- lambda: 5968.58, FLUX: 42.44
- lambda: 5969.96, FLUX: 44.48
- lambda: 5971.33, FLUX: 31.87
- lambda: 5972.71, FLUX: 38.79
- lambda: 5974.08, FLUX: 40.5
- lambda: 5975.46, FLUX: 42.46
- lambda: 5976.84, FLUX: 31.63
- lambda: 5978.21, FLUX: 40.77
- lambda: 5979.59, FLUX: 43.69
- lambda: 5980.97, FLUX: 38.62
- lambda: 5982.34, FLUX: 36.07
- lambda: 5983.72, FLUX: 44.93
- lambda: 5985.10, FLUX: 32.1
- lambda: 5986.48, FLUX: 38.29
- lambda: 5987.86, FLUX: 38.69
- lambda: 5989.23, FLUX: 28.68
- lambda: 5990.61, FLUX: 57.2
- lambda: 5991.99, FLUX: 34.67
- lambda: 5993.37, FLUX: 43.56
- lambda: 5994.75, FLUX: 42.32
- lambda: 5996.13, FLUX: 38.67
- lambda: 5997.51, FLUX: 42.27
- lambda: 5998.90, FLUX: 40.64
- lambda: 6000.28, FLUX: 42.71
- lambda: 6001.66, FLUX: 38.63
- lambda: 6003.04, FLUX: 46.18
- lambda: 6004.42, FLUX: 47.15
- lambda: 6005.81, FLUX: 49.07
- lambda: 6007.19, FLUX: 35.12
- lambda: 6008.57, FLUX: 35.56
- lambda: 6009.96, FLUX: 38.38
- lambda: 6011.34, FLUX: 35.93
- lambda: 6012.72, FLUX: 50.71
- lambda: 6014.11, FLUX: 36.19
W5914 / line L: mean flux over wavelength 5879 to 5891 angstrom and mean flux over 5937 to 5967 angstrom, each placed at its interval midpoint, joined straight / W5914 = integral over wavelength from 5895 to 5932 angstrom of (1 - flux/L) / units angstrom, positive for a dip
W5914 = 3.3 angstrom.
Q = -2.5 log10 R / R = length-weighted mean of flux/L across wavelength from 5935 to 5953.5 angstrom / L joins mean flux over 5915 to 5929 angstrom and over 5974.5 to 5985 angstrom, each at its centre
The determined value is -0.13 mag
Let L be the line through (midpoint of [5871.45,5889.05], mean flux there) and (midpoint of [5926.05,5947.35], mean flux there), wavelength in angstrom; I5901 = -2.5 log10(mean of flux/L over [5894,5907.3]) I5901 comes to 0.09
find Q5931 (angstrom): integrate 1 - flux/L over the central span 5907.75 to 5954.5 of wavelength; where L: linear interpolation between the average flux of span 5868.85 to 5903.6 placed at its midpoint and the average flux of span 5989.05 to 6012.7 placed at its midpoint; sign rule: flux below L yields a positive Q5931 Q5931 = 2.2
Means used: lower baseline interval 42.2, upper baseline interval 41.5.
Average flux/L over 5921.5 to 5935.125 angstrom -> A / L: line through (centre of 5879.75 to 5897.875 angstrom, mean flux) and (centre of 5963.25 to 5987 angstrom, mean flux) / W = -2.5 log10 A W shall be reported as 0.102 mag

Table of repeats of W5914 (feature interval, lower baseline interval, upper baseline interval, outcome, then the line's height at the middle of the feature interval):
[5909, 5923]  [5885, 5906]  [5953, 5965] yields 0.8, 40.9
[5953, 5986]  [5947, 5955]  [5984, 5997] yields -1.1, 39.4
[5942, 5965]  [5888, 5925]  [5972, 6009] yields -2.2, 39.5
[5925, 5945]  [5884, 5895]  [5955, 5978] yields -0.3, 40.6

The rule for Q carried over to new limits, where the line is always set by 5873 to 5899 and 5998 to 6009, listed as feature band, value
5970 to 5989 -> 0.10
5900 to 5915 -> 0.07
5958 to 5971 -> -0.02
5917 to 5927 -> 0.11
